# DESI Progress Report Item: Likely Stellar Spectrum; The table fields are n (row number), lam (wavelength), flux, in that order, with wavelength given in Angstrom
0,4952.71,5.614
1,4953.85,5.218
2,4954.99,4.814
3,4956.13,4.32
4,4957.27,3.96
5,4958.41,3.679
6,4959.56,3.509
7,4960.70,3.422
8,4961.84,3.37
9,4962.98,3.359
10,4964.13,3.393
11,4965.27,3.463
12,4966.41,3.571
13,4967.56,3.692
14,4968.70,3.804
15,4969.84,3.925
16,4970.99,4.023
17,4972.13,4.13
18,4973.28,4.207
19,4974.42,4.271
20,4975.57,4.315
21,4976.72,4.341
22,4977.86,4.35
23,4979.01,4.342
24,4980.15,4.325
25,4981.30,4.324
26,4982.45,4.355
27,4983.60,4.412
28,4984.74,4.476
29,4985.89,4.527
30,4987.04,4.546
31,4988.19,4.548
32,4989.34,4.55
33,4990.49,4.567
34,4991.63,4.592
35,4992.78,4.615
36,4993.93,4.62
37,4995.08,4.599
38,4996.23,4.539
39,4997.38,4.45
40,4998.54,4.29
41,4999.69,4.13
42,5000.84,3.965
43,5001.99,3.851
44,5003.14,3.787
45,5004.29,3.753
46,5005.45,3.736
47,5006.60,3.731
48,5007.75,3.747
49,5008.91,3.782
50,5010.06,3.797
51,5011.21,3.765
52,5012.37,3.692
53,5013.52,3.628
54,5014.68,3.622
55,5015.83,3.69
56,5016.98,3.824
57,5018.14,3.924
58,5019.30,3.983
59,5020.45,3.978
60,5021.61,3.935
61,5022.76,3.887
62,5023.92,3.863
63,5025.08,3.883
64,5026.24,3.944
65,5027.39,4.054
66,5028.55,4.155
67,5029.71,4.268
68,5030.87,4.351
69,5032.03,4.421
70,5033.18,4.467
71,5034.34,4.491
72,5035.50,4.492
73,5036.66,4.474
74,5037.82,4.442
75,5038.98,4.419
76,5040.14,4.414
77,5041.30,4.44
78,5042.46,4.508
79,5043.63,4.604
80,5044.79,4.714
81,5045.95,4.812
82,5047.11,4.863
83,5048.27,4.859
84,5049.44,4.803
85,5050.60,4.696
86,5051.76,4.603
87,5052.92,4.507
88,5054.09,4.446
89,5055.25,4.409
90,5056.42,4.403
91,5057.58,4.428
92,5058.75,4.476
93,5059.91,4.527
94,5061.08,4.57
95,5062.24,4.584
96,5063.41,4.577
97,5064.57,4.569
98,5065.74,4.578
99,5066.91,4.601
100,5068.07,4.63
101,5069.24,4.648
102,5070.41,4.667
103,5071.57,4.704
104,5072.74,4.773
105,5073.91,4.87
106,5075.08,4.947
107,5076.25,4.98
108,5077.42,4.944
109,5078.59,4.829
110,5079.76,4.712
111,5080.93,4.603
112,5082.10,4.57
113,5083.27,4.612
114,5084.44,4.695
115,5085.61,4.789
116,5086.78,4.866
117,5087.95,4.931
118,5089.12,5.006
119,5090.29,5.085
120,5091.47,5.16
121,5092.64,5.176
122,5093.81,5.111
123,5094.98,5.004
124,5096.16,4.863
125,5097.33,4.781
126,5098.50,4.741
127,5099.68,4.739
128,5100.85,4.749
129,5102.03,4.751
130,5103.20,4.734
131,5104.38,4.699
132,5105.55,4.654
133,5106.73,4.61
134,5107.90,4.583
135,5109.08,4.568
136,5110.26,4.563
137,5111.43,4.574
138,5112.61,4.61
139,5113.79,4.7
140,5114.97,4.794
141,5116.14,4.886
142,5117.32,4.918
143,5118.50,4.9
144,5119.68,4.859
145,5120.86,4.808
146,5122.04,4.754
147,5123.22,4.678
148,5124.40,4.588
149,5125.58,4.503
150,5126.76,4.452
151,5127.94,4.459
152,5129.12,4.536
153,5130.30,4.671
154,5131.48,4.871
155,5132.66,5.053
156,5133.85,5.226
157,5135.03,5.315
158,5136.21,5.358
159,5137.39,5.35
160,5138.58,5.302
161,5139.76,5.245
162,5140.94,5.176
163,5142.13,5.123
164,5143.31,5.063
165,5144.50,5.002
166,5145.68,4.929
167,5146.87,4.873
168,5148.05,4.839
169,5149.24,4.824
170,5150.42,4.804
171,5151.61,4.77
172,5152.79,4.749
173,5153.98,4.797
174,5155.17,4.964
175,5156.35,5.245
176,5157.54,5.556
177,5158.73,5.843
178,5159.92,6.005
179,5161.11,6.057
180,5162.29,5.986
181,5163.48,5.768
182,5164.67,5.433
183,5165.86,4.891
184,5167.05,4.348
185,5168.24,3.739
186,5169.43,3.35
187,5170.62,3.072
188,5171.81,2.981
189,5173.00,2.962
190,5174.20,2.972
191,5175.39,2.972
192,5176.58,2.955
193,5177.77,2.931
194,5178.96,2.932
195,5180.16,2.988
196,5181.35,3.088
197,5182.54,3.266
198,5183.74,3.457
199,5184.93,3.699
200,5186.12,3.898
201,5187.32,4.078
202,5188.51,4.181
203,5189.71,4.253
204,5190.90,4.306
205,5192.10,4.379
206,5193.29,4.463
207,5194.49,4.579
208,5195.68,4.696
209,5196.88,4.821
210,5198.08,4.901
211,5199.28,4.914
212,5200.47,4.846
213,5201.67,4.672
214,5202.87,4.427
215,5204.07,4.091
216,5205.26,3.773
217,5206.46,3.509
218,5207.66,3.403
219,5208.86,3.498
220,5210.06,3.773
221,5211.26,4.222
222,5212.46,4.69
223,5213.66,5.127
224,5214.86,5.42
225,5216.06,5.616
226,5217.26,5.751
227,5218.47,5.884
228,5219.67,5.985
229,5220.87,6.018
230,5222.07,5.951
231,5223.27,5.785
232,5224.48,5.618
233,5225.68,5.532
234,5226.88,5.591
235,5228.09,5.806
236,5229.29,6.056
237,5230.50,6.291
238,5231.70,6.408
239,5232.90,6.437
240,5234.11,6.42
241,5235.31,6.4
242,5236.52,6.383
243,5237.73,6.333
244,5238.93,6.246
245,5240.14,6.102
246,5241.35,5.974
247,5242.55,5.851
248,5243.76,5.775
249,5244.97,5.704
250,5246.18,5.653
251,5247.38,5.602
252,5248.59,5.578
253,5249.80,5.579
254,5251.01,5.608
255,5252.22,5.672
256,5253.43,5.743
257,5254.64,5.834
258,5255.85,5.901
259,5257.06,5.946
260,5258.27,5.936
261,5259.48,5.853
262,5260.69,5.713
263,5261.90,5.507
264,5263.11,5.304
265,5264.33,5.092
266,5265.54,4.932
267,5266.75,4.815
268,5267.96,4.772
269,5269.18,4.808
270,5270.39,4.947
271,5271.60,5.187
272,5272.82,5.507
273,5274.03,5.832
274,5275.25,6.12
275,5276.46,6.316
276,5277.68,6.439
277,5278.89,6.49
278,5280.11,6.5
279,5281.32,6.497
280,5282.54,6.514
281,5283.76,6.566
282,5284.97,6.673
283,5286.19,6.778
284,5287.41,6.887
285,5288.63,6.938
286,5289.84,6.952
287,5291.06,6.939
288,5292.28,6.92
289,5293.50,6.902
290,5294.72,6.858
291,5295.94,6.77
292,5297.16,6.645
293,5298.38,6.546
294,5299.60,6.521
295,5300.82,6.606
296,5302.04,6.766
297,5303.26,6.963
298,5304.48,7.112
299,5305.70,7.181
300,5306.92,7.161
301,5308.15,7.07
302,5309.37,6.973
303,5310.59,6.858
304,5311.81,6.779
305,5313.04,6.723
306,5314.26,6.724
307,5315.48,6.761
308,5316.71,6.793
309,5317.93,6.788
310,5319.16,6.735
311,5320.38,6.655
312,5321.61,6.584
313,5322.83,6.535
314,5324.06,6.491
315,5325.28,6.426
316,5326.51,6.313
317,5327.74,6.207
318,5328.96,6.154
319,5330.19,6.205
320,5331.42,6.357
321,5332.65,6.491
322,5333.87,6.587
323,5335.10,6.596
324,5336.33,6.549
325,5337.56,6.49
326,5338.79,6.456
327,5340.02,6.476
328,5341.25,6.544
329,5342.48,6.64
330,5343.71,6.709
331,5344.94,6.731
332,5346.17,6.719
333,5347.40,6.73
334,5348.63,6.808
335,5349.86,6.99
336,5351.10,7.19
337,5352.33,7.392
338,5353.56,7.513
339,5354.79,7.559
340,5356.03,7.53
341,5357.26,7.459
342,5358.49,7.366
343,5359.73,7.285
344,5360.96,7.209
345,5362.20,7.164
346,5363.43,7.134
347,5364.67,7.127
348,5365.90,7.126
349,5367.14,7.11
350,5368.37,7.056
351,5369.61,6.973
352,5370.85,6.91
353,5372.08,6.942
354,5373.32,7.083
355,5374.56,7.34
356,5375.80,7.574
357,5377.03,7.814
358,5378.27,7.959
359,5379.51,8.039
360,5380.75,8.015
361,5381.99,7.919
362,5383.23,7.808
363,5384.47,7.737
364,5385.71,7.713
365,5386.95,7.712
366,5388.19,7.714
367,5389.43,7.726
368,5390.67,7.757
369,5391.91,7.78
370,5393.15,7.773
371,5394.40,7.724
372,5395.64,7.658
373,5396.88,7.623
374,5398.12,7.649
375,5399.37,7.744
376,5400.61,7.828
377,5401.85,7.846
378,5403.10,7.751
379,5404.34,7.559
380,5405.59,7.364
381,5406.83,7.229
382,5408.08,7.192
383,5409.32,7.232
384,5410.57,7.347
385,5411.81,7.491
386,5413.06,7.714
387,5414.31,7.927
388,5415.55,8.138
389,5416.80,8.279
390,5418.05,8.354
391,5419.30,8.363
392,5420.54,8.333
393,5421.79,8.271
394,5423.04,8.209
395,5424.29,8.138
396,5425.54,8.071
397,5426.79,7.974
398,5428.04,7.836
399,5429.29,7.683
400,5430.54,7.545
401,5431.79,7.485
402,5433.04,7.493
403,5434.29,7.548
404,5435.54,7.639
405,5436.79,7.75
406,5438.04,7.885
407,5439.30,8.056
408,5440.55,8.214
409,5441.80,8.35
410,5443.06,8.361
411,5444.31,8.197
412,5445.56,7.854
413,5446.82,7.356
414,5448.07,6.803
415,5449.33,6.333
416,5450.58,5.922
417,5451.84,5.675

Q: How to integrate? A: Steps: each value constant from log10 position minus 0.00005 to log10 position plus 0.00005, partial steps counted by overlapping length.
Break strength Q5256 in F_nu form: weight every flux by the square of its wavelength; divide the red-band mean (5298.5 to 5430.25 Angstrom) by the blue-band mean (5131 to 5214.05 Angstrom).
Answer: 1.76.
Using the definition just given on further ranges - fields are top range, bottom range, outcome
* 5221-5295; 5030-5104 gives 1.38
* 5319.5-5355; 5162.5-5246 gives 1.47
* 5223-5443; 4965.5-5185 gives 1.70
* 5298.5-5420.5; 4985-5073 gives 1.89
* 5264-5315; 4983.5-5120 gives 1.57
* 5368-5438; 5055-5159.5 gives 1.79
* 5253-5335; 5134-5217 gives 1.49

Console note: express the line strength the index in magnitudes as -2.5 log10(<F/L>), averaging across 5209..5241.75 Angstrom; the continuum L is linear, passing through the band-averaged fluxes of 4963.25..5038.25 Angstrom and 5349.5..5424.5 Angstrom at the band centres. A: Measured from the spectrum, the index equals 0.075 mag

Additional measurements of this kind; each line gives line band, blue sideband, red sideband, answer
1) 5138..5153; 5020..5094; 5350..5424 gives 0.08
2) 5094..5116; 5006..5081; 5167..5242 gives -0.06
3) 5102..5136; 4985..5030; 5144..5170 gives 0.01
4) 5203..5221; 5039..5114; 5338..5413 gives 0.26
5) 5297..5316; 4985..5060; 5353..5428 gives 0.00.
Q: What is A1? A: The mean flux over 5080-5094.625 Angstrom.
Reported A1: 4.88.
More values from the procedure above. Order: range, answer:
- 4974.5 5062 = 4.28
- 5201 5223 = 4.78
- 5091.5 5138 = 4.8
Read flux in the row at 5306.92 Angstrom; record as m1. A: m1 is 7.161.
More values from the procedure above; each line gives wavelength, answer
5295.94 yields 6.77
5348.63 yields 6.808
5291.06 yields 6.939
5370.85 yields 6.91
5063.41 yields 4.577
